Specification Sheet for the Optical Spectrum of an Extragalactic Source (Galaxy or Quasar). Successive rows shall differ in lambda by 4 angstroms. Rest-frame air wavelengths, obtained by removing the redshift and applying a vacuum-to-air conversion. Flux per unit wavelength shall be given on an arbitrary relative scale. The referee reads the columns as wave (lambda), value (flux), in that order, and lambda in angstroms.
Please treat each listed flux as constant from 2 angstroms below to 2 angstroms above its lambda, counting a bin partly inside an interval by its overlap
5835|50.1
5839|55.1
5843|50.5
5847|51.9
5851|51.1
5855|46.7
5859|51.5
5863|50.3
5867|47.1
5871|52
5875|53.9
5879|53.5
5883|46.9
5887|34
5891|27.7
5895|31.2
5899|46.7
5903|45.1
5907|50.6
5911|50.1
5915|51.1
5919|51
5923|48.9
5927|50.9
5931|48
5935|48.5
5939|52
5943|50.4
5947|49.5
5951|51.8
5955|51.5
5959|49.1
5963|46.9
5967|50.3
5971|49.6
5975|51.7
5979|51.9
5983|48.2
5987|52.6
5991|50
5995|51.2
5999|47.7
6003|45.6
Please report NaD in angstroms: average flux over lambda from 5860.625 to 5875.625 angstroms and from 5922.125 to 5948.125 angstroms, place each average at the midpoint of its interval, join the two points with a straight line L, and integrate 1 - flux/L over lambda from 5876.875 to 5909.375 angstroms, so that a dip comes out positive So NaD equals 5.3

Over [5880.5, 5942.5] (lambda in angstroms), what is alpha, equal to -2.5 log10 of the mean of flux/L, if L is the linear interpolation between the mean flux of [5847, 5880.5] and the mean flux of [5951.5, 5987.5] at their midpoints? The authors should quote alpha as 0.11 mag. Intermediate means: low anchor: 50.8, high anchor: 50.2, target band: 45.7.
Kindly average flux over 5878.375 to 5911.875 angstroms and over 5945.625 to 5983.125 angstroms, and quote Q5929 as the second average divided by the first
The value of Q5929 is 1.2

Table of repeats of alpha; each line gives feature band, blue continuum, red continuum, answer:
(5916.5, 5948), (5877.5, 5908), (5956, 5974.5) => -0.095 mag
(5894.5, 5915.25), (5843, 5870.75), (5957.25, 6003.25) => 0.078 mag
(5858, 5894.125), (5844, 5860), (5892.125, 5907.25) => 0.010 mag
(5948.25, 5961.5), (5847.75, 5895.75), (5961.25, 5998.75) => -0.030 mag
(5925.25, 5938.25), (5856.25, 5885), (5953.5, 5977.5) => 0.017 mag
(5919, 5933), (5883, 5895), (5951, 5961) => -0.156 mag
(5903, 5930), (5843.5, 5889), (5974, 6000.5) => -0.007 mag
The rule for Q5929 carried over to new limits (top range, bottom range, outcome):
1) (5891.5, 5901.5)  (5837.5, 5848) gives 0.72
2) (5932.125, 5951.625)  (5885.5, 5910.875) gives 1.25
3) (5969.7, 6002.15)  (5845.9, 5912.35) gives 1.08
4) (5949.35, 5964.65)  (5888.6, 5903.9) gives 1.35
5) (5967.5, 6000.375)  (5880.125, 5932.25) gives 1.12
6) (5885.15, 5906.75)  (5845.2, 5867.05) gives 0.76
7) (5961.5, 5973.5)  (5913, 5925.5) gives 0.98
